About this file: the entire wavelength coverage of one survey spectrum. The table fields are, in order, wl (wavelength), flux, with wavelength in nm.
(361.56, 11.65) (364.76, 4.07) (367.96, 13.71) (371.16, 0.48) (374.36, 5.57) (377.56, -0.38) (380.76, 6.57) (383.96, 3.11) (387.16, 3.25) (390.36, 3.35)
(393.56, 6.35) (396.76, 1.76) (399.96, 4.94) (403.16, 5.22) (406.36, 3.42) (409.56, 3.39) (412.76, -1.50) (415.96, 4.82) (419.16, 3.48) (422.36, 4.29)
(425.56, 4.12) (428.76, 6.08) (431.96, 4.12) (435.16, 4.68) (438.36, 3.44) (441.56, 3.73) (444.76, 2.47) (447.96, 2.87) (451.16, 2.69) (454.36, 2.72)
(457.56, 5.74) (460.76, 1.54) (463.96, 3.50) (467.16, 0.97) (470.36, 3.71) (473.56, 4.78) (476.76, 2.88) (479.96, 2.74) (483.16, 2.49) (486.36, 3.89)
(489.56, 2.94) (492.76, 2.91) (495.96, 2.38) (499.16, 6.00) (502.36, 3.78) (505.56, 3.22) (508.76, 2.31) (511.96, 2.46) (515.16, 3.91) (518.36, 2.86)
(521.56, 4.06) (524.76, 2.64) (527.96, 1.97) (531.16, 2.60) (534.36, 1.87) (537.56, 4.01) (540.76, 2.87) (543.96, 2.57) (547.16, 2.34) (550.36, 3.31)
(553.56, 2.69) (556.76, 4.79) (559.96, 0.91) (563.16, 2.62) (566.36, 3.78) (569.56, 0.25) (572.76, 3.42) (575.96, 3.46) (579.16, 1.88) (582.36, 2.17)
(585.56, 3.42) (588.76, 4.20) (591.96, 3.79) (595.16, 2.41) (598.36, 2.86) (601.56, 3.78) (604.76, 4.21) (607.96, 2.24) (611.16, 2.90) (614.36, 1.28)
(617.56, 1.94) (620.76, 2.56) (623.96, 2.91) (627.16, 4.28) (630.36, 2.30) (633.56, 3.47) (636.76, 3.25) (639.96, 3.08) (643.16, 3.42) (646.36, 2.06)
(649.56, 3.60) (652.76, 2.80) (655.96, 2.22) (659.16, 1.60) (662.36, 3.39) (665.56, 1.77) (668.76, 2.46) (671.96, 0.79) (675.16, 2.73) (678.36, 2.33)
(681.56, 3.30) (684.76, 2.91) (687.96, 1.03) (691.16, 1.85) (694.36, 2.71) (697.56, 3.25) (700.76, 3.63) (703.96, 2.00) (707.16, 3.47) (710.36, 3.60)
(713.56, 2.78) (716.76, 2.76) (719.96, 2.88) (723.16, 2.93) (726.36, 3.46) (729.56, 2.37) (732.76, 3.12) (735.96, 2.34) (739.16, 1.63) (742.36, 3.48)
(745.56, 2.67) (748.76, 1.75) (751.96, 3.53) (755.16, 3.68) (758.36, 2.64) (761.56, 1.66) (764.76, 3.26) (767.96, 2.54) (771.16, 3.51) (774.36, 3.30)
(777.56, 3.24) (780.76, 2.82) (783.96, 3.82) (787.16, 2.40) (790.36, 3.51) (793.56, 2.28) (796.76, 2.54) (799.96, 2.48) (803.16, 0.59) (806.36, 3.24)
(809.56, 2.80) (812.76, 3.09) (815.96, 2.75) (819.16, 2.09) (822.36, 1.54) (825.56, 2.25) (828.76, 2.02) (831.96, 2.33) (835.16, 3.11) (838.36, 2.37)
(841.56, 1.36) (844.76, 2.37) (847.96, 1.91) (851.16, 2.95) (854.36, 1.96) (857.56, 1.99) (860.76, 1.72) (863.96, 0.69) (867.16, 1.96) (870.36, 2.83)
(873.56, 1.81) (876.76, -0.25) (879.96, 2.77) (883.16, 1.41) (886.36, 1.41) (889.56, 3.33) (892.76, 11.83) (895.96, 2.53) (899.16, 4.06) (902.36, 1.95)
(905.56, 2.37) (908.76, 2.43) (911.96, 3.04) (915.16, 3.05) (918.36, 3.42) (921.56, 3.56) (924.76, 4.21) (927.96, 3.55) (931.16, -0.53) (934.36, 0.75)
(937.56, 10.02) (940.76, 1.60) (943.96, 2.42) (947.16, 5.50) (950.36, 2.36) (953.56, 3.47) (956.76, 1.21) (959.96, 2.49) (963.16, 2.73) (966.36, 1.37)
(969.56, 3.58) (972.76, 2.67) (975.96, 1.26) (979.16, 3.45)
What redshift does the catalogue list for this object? 1.39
